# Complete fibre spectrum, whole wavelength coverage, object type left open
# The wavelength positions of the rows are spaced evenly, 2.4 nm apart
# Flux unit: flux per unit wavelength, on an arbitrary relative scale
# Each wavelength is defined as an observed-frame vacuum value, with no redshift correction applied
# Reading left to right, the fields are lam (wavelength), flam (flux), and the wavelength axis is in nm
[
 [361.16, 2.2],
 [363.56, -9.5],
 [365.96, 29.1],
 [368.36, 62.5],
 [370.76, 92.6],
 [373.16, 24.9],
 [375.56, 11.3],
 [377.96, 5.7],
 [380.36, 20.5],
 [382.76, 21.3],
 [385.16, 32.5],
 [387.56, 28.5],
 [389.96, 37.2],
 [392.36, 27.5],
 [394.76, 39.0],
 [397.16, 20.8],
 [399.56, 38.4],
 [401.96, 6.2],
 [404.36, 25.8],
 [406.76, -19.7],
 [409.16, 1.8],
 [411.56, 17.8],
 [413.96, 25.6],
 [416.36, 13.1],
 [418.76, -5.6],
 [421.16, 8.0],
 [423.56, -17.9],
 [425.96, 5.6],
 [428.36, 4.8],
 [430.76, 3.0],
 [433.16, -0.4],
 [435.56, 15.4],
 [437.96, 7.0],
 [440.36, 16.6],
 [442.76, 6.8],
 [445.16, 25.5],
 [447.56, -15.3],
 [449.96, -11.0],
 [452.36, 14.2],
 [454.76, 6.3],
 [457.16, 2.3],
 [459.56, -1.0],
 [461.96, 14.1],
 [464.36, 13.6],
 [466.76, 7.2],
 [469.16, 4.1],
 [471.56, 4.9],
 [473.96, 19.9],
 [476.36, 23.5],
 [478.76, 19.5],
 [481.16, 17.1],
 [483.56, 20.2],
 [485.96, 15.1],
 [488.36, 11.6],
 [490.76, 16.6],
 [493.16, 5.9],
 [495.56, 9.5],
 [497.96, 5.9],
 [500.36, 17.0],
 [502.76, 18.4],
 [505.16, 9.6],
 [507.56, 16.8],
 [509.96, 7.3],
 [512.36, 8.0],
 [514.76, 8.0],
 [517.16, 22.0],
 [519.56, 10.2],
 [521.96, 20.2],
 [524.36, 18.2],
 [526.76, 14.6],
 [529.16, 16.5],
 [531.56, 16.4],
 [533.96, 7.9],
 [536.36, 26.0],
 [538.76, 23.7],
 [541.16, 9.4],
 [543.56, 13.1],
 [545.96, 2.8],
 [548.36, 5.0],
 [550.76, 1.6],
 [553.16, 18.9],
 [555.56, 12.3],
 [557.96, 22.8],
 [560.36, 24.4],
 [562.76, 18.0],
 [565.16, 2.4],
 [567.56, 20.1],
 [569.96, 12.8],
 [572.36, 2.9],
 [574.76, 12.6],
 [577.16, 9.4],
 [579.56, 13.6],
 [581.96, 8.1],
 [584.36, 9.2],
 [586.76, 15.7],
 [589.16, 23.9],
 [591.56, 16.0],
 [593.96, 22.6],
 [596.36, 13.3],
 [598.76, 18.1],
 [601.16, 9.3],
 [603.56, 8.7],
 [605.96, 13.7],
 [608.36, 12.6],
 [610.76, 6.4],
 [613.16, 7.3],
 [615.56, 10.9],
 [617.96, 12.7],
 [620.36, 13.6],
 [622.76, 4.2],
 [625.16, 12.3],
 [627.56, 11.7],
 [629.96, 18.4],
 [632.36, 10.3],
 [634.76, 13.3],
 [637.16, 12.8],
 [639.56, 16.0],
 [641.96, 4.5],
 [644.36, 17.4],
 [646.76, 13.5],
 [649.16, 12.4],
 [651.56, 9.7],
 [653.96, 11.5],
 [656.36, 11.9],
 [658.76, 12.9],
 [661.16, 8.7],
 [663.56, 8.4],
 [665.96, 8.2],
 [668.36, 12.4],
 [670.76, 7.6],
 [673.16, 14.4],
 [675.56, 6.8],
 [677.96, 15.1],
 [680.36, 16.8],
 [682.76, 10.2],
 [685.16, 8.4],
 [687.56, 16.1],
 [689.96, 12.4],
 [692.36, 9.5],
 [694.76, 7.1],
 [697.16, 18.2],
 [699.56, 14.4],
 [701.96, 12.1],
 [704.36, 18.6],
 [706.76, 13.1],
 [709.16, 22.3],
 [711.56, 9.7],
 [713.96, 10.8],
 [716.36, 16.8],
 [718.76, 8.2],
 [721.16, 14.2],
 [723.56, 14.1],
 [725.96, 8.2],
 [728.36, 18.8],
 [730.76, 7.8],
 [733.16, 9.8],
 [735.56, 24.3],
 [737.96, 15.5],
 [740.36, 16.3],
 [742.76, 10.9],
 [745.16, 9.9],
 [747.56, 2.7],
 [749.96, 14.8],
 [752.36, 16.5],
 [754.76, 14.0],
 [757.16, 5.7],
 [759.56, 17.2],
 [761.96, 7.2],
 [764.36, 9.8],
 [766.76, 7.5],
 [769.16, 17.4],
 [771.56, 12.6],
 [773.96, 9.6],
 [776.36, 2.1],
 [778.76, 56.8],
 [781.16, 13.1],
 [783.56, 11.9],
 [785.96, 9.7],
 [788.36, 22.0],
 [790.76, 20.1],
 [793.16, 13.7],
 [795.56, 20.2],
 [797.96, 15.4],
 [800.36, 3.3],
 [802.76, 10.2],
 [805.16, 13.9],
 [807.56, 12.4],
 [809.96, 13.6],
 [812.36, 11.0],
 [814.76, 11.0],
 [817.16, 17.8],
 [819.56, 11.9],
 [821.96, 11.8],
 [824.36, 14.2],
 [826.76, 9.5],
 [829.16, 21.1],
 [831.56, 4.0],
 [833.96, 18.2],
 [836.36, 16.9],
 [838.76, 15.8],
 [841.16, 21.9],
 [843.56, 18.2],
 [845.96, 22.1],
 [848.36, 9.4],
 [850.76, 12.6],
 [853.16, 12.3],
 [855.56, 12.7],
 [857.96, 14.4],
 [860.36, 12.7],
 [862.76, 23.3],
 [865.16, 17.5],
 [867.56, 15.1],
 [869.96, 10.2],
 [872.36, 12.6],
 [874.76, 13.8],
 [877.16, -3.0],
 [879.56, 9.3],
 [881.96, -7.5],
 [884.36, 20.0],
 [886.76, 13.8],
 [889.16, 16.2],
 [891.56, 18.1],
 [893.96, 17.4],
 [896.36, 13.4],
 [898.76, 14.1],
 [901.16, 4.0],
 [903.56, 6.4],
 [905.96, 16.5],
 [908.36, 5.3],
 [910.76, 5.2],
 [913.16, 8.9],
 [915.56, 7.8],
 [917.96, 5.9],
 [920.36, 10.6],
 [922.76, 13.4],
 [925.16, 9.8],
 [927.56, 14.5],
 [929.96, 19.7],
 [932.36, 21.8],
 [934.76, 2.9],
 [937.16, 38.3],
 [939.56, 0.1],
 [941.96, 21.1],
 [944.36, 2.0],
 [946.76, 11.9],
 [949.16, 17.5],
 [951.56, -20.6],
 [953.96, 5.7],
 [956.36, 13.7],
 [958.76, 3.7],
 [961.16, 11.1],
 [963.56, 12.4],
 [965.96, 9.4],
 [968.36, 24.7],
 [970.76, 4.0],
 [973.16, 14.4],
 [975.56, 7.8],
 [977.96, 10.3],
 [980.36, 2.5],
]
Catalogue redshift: 1.09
